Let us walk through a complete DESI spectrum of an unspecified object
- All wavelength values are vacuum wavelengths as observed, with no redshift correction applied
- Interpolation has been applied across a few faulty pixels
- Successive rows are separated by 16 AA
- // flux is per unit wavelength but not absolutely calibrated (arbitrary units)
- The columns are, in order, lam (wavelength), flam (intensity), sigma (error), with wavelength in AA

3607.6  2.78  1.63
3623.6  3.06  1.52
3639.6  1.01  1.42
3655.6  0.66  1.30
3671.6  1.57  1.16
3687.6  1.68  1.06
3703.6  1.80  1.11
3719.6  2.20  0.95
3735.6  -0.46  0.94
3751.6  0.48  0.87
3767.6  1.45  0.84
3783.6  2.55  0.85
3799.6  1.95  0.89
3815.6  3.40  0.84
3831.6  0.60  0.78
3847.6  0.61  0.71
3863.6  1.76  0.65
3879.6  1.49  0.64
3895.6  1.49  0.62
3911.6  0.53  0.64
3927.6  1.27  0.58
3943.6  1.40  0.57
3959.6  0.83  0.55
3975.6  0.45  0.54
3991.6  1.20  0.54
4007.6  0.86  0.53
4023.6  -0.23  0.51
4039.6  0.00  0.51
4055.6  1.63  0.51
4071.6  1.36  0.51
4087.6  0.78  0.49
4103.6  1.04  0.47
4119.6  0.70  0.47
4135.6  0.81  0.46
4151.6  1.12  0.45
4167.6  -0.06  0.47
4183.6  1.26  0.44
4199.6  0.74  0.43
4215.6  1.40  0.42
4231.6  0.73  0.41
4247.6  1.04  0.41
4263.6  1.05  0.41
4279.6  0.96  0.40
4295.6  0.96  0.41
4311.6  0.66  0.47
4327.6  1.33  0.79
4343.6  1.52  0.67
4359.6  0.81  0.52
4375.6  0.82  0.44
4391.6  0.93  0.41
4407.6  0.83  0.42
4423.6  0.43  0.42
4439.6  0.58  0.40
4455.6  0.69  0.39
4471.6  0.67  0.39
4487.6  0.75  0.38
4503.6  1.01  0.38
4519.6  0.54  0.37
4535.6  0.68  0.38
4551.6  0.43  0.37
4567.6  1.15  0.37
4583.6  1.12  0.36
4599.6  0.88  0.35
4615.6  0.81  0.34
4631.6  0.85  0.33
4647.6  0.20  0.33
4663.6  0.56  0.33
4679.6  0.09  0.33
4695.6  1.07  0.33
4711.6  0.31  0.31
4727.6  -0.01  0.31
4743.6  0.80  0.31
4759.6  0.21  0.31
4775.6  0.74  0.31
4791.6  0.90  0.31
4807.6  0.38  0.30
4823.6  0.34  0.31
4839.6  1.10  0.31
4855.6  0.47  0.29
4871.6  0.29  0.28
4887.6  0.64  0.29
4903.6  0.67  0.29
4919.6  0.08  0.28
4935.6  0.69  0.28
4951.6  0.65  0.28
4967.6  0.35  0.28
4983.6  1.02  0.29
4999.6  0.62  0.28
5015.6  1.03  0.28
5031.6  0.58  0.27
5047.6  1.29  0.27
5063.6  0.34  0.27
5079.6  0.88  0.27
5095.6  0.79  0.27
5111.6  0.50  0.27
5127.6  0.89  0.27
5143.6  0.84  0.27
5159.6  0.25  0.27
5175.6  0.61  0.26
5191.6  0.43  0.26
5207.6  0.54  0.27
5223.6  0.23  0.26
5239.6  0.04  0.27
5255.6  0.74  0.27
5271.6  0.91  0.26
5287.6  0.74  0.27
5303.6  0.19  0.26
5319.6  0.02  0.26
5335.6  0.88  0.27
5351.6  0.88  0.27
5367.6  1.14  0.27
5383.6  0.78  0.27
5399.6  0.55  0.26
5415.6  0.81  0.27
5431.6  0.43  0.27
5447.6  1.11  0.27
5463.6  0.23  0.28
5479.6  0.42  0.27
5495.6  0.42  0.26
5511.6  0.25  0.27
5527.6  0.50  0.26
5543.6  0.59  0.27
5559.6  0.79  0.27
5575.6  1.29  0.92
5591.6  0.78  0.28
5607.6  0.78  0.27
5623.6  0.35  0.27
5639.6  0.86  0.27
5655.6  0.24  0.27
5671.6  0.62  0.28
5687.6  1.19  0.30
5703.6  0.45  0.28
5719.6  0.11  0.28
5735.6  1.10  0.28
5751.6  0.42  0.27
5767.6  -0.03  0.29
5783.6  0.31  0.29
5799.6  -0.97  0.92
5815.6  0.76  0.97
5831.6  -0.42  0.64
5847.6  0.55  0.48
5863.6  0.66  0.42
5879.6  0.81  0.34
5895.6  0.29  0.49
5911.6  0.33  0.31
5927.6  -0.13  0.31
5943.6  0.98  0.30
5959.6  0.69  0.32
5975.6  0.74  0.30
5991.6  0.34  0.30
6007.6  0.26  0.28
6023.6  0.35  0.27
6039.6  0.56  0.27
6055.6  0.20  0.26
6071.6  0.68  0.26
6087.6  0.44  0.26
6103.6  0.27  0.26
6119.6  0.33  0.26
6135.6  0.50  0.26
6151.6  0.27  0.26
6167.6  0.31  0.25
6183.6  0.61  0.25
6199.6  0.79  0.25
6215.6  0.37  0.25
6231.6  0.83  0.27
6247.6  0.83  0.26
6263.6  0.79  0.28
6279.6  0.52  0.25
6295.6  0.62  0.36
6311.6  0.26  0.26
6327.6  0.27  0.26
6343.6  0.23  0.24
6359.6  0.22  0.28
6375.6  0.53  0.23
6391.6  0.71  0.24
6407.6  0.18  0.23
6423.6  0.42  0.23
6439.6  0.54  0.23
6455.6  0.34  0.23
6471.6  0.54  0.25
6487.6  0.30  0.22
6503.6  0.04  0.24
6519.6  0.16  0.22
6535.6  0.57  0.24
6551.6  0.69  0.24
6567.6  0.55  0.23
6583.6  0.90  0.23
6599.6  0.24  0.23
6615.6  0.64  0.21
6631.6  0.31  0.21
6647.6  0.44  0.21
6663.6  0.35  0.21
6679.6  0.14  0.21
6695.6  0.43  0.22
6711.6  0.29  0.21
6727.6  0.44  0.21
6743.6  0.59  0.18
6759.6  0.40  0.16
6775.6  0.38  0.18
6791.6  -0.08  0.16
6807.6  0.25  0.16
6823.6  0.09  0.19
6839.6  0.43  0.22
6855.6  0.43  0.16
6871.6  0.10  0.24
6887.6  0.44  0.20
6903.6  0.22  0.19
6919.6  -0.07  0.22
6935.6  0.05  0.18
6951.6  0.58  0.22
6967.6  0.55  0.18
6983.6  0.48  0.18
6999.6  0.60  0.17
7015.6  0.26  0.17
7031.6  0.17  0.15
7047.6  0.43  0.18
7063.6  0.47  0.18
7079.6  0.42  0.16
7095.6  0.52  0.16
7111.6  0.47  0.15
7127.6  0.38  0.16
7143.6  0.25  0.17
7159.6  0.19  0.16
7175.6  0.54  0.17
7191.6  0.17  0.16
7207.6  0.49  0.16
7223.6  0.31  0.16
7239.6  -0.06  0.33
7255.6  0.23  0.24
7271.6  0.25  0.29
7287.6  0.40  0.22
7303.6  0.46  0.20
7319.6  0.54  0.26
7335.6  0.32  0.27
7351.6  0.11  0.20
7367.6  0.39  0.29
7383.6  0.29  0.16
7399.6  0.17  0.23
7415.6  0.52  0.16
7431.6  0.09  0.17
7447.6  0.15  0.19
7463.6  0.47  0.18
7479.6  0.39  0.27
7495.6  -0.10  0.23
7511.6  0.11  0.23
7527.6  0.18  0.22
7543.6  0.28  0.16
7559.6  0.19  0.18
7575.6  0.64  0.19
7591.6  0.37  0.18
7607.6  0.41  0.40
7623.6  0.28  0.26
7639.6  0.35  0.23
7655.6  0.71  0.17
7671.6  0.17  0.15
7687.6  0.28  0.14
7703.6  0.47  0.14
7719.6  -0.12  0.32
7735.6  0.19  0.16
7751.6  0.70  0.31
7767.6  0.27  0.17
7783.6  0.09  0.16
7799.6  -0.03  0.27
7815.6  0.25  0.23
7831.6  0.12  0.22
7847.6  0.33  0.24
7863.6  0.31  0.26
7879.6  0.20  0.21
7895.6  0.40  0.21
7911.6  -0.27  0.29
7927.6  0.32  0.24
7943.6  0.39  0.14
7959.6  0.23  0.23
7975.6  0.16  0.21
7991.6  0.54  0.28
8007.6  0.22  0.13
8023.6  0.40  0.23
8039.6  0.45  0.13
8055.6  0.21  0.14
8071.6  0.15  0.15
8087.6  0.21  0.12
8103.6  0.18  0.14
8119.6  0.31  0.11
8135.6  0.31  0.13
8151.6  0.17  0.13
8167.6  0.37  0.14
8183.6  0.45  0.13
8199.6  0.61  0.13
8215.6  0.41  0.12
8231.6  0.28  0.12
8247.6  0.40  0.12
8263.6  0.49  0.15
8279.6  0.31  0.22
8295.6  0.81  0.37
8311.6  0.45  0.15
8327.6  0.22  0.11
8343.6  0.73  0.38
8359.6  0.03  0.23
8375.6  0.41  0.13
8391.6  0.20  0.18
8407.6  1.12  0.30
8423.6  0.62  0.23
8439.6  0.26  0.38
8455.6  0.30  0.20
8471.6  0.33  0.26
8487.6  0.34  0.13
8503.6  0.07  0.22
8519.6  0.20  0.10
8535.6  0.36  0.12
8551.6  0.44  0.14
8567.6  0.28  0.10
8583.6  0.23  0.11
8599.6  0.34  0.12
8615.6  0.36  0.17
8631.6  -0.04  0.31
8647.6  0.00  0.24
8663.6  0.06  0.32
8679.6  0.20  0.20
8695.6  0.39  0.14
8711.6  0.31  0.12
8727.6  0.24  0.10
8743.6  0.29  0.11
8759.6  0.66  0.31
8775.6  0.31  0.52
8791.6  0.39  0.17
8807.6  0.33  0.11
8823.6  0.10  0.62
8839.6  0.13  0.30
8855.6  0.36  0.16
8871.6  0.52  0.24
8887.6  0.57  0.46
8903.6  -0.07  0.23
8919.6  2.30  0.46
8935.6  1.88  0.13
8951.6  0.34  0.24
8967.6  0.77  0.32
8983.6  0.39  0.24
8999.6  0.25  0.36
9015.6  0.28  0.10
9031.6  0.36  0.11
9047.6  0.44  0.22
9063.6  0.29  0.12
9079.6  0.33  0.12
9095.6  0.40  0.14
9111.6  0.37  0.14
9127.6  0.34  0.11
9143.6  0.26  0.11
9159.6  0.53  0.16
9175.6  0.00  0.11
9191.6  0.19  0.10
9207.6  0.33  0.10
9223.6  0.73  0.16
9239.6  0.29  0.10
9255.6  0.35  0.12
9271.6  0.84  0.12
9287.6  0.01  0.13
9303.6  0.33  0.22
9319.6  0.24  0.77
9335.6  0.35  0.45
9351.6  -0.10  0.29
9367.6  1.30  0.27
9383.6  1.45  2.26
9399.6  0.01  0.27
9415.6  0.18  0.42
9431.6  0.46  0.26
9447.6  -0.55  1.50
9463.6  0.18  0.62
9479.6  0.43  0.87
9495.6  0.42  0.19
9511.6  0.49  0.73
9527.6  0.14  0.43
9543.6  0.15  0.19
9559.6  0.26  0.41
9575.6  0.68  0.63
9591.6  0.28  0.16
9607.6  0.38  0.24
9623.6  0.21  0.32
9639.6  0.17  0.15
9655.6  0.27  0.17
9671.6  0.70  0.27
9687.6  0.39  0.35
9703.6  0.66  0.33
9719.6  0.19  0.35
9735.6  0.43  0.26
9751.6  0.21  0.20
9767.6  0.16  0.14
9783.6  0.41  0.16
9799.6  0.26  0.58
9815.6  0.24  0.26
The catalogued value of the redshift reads 1.394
